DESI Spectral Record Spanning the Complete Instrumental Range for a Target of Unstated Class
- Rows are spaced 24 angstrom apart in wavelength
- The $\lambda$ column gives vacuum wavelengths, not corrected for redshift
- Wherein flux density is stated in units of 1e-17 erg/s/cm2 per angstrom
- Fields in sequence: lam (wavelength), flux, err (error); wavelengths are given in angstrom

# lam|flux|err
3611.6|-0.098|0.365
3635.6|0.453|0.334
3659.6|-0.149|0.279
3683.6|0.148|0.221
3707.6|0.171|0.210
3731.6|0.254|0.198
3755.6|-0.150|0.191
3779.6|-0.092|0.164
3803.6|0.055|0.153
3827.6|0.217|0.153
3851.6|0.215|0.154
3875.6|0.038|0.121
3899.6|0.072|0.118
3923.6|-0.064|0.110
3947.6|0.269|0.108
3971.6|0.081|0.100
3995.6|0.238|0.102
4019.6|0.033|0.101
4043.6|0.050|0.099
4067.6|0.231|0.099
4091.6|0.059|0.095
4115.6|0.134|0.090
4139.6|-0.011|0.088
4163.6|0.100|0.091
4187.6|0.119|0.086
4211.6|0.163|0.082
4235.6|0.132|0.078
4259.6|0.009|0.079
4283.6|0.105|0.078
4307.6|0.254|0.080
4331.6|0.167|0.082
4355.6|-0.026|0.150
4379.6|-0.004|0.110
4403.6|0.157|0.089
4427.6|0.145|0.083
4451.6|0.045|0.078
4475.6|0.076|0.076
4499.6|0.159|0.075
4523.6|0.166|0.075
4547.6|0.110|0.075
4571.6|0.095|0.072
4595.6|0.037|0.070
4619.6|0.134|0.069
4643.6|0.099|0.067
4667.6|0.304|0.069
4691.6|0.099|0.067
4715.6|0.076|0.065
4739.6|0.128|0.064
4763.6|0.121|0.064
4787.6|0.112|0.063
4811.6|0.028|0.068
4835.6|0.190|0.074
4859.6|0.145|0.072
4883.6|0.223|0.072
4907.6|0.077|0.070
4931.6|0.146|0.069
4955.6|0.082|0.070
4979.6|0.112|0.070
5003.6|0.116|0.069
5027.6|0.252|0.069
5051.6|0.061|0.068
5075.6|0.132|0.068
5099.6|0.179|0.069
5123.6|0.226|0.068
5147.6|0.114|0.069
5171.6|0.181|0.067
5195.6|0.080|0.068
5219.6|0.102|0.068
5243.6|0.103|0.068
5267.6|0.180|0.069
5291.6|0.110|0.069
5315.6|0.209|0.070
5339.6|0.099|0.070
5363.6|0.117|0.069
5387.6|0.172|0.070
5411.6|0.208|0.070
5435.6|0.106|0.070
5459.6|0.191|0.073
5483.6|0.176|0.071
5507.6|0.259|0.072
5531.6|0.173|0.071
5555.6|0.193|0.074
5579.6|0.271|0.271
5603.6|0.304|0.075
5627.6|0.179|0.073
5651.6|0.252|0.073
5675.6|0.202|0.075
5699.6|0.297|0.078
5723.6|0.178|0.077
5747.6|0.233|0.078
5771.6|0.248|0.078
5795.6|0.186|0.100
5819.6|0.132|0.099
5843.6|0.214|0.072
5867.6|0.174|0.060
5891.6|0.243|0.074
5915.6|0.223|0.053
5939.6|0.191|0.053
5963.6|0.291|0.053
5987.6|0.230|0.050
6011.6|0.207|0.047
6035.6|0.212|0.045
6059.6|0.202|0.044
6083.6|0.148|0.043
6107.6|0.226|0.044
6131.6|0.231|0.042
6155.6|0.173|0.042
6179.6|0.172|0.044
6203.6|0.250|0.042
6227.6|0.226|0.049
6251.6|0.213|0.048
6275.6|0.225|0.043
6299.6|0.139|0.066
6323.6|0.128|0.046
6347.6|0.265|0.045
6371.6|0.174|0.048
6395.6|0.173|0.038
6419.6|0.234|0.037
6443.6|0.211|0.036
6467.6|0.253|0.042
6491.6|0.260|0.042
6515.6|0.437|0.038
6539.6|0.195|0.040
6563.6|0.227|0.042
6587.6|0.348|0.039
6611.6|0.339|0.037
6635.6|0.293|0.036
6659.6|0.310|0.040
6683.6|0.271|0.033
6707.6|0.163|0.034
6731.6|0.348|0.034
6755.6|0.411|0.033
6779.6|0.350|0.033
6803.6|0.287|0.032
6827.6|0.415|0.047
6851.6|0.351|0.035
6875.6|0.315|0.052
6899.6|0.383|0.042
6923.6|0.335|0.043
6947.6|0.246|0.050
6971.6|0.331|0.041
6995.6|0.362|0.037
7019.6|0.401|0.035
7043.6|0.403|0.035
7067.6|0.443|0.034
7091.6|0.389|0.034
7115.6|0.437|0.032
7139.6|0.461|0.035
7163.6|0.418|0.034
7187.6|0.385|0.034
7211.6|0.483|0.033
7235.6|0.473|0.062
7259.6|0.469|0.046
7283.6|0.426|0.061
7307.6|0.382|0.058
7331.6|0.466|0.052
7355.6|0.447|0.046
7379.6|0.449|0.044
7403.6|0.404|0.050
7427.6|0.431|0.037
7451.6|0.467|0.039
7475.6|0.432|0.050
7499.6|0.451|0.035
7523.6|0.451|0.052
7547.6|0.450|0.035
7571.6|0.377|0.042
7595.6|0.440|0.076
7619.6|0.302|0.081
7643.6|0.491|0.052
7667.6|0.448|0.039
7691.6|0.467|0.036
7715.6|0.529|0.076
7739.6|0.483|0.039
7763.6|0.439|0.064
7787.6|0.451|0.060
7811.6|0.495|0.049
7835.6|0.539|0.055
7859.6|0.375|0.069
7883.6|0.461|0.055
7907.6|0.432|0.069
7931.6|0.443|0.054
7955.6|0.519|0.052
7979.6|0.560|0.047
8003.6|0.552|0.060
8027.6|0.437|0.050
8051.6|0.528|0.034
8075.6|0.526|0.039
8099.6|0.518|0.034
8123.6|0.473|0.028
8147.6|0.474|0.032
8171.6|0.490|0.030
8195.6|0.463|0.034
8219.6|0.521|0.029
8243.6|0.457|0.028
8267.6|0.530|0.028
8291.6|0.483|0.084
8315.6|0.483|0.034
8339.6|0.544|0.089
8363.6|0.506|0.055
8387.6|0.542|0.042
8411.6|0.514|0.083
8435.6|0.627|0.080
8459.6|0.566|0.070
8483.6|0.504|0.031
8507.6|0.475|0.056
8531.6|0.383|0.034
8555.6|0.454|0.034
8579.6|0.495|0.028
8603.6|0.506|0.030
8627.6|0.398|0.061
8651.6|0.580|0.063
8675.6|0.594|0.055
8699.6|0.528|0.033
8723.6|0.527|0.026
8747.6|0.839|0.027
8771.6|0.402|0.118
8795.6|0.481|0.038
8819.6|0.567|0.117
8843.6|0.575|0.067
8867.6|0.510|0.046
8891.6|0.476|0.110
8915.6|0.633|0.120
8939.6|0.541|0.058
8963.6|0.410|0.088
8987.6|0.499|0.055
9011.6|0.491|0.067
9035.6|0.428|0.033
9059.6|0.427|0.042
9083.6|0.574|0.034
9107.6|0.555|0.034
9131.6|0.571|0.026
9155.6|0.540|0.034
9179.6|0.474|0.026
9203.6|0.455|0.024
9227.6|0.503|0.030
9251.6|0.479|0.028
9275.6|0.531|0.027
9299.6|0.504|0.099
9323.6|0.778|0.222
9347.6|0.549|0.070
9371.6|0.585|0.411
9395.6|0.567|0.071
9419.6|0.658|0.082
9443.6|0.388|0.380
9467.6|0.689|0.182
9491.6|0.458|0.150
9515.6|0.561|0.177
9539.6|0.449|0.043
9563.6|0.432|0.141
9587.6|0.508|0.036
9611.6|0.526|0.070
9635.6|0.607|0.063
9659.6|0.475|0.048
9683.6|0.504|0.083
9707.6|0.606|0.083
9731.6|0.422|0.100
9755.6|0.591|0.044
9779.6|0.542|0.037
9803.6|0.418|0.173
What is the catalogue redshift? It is 0.748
